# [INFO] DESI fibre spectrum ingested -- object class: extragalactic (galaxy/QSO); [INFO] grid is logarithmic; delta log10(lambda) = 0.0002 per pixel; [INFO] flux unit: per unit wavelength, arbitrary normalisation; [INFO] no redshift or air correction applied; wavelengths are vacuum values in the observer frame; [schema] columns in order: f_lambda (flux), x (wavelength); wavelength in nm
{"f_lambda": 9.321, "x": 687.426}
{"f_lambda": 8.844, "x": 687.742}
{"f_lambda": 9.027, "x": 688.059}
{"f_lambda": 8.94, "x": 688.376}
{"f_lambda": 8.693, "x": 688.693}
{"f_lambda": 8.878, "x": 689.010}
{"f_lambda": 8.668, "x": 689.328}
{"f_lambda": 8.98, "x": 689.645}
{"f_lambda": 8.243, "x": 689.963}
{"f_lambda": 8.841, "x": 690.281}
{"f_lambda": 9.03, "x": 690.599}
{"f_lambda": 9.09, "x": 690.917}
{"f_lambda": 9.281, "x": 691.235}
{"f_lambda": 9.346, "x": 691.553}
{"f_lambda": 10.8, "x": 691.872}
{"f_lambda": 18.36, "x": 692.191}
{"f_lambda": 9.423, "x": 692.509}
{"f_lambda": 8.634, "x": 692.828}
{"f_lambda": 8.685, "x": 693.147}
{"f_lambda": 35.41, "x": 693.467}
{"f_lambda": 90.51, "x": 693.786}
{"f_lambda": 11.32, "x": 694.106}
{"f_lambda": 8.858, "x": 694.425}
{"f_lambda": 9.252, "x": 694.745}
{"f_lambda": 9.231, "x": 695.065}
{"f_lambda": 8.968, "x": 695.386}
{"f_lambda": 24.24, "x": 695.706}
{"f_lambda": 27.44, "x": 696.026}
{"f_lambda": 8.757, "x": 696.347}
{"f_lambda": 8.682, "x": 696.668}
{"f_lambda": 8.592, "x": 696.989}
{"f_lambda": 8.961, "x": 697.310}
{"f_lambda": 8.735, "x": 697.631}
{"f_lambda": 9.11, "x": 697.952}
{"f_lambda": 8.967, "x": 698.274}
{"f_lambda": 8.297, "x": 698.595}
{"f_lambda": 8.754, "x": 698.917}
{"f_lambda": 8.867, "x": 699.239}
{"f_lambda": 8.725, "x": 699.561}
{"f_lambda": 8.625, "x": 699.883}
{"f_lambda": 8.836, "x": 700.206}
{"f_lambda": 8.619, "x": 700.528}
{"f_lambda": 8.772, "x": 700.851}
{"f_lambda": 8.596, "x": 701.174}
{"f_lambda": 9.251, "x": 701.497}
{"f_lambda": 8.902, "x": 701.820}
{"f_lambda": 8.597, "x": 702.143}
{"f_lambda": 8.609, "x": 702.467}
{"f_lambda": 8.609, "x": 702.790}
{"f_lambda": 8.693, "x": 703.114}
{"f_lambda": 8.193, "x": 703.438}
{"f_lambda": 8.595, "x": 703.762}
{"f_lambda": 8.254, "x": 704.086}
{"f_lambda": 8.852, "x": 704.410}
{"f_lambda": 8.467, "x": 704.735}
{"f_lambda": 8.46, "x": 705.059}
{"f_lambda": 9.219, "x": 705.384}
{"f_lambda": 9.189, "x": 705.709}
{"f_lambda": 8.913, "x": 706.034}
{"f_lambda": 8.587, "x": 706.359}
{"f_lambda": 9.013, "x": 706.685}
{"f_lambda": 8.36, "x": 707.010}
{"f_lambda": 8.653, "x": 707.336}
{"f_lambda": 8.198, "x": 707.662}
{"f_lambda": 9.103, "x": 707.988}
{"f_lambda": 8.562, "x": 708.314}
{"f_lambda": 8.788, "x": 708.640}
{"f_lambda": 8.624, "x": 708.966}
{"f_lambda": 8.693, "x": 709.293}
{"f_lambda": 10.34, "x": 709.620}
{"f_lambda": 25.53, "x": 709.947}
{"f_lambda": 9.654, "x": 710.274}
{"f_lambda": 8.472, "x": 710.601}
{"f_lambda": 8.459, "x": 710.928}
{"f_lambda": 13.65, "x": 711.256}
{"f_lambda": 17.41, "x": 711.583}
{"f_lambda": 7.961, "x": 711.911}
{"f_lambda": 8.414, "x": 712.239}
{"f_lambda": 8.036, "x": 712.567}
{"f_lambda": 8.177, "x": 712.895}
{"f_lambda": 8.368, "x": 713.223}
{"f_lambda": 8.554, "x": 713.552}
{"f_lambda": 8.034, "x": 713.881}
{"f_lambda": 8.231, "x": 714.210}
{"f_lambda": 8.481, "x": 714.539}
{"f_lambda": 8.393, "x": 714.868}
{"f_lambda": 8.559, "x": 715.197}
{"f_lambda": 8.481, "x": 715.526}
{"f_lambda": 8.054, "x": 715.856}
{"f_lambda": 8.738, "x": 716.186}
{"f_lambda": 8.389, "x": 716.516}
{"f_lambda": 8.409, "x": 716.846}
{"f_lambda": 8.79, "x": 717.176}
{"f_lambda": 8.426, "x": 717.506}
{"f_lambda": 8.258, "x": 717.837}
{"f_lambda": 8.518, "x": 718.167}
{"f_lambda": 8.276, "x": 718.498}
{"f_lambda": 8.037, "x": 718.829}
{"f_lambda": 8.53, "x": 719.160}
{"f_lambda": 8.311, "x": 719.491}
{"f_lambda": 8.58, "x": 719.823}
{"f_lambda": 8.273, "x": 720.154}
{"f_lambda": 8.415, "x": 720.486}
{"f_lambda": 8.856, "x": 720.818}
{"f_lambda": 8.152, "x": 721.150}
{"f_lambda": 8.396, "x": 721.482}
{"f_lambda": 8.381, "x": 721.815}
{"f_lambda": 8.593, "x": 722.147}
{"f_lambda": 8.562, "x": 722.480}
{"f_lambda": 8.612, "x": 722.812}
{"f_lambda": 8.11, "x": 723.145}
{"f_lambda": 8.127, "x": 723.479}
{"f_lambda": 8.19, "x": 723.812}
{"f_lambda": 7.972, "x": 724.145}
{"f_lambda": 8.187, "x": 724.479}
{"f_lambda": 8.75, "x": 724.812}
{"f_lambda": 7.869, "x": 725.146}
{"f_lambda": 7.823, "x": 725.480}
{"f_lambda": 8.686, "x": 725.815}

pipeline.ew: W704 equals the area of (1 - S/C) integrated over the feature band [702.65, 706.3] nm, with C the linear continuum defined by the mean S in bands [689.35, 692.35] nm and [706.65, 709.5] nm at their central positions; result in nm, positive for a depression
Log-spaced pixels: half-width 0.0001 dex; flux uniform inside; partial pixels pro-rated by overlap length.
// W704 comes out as 0.12 nm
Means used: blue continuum 10.2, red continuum 8.68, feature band 8.68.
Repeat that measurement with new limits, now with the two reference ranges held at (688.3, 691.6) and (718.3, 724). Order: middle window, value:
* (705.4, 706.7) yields -0.049 nm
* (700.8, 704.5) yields 0.013 nm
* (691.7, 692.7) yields -0.432 nm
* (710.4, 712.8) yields -0.488 nm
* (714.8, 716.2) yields 0.009 nm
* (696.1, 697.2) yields -0.173 nm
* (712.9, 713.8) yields 0.014 nm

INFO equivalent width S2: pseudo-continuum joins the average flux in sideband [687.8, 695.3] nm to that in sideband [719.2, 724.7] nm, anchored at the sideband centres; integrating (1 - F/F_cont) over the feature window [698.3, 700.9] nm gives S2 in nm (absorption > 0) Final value 0.81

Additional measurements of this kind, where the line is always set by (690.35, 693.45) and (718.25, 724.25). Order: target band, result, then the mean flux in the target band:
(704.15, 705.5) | 0.18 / 8.7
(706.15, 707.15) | 0.12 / 8.67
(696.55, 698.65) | 0.39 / 8.79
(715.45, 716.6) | 0.06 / 8.41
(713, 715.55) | 0.20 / 8.38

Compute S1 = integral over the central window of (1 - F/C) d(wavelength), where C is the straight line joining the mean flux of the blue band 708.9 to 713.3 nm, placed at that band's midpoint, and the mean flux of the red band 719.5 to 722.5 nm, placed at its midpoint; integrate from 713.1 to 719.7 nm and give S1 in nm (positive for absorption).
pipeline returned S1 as 0.82 nm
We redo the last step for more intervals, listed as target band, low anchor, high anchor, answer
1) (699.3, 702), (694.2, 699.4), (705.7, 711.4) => 0.48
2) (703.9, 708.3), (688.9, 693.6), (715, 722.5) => 0.48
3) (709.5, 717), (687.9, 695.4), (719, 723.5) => 0.13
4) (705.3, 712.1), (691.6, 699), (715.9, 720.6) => 0.62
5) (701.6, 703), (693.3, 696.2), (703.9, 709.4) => 0.57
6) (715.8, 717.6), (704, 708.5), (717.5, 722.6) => 0.00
